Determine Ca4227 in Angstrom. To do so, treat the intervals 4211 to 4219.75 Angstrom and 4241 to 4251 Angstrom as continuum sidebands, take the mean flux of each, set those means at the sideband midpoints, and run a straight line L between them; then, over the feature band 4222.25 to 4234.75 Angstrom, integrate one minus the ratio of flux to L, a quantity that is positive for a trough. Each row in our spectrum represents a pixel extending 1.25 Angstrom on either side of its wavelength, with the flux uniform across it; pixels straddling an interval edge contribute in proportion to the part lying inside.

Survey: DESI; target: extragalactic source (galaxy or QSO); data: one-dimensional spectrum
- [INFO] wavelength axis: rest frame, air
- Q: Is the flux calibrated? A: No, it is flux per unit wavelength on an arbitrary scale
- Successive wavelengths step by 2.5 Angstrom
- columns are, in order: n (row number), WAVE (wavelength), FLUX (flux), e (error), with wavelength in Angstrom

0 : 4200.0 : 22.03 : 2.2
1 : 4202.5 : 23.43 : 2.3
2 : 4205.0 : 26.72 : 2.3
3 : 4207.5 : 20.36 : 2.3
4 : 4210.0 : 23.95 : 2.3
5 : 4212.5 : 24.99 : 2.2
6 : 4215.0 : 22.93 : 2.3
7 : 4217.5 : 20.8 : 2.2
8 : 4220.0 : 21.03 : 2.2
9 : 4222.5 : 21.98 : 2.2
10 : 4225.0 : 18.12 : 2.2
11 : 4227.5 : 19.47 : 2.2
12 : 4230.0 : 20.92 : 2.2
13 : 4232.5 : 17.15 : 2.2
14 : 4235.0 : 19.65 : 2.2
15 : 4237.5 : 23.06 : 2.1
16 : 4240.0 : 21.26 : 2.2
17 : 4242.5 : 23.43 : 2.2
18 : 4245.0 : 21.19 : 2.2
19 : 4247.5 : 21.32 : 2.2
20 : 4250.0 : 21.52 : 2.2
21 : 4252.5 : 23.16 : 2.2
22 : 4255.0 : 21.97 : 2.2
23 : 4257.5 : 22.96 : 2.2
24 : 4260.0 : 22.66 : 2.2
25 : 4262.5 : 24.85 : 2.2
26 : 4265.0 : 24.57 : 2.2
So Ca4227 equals 1.7 Angstrom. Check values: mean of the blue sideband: 22.7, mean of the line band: 19.3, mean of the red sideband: 21.9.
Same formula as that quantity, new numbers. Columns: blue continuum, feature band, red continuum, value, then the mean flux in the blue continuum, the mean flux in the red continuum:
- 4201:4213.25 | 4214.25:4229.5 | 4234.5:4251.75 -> 1.54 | 23.8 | 21.8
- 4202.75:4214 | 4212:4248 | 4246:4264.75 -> 3.55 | 23.9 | 22.7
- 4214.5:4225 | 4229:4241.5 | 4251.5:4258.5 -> 0.79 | 21.2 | 22.7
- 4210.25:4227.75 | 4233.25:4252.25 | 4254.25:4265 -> 0.85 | 21.6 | 23.3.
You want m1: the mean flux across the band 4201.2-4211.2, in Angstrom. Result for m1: 23.6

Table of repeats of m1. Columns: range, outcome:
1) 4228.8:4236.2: 19.2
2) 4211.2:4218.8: 22.9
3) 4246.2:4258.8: 22.2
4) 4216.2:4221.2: 20.9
